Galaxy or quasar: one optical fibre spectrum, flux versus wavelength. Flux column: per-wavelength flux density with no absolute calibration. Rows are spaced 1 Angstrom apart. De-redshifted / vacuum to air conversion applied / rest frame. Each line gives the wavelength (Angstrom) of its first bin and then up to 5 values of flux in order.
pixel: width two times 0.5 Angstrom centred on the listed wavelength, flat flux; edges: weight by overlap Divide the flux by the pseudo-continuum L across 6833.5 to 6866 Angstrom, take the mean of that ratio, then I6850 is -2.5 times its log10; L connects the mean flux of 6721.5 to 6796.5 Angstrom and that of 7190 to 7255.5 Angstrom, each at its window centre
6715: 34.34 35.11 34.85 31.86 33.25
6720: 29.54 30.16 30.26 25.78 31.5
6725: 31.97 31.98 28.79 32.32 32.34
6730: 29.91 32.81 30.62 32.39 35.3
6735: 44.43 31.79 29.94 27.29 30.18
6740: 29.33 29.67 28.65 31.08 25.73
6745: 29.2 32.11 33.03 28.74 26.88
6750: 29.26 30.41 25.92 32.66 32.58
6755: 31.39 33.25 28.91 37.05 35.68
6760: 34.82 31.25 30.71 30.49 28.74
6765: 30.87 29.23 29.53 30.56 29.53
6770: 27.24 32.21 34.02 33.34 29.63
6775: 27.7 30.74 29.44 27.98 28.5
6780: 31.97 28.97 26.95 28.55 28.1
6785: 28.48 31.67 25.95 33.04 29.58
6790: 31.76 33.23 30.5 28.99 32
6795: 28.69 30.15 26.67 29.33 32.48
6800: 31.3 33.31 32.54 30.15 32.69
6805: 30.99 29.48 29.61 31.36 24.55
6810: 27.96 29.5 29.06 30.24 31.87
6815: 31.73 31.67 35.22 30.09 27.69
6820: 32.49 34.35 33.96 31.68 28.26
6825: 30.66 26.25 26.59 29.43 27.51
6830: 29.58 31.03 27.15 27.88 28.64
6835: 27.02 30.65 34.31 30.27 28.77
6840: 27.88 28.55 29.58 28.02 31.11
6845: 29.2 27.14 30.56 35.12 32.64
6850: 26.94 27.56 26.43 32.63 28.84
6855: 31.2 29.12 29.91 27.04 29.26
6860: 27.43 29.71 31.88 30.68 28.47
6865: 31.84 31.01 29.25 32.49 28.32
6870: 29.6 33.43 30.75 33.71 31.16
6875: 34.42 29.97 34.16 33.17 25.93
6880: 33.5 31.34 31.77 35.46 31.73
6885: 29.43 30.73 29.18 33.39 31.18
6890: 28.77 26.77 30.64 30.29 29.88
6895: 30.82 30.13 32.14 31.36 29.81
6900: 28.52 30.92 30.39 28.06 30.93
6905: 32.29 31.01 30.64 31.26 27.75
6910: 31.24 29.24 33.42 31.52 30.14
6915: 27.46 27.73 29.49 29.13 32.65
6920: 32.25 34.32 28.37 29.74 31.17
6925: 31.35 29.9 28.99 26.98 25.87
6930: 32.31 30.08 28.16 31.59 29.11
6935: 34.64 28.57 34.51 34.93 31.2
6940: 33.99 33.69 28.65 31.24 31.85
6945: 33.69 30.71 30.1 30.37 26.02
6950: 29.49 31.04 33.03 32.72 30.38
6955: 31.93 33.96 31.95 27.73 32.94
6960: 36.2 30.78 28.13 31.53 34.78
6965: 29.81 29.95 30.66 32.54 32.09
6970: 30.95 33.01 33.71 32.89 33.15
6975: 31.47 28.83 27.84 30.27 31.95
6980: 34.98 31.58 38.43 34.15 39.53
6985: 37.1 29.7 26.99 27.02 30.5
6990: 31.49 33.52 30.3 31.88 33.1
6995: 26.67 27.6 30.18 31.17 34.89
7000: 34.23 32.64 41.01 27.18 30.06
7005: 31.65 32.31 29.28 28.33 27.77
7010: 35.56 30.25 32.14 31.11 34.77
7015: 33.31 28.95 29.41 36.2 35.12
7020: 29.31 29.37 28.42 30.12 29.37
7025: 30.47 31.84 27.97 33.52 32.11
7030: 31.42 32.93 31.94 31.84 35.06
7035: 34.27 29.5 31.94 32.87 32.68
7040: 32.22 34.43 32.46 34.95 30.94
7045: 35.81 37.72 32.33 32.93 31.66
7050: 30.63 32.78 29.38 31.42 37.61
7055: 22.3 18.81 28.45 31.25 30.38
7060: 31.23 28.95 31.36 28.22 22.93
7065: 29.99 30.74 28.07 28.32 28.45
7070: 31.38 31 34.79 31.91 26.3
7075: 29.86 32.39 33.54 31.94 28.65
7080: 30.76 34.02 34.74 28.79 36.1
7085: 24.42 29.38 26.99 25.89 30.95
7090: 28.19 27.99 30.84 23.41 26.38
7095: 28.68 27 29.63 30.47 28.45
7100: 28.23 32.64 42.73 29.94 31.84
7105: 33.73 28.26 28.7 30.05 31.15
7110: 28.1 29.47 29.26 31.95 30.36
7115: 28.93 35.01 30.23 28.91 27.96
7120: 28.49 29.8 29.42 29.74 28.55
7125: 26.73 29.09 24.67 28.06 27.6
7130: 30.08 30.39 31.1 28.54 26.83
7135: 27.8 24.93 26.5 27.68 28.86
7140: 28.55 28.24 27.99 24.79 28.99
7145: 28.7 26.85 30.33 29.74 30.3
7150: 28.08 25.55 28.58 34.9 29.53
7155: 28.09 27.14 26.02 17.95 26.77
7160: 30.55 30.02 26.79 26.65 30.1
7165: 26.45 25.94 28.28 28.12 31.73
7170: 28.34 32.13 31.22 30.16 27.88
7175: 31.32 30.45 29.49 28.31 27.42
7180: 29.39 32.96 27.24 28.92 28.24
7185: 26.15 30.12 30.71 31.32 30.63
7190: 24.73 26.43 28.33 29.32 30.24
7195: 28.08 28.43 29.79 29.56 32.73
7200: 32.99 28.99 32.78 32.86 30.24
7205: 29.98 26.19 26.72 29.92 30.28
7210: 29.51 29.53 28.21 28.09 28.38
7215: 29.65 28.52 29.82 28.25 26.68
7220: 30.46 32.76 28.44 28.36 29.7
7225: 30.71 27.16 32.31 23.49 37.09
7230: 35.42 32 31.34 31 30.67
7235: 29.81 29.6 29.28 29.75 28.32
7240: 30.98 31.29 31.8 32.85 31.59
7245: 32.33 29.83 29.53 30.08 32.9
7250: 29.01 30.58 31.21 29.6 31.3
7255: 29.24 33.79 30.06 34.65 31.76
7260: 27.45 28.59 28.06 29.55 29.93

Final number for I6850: 0.03 mag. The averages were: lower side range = 30.6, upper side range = 30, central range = 29.7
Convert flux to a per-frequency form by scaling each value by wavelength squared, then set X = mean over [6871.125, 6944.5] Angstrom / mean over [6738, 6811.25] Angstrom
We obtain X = 1.1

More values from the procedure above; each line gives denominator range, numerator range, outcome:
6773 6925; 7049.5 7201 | 1.05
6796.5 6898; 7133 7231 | 1.05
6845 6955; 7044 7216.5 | 1.03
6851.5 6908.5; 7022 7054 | 1.10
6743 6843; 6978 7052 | 1.13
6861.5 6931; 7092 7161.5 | 1.01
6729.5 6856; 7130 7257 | 1.09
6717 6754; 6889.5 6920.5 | 1.03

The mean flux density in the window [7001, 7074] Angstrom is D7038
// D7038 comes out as 31.2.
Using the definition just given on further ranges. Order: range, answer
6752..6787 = 30.5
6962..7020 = 31.8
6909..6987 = 31.3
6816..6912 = 30.3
